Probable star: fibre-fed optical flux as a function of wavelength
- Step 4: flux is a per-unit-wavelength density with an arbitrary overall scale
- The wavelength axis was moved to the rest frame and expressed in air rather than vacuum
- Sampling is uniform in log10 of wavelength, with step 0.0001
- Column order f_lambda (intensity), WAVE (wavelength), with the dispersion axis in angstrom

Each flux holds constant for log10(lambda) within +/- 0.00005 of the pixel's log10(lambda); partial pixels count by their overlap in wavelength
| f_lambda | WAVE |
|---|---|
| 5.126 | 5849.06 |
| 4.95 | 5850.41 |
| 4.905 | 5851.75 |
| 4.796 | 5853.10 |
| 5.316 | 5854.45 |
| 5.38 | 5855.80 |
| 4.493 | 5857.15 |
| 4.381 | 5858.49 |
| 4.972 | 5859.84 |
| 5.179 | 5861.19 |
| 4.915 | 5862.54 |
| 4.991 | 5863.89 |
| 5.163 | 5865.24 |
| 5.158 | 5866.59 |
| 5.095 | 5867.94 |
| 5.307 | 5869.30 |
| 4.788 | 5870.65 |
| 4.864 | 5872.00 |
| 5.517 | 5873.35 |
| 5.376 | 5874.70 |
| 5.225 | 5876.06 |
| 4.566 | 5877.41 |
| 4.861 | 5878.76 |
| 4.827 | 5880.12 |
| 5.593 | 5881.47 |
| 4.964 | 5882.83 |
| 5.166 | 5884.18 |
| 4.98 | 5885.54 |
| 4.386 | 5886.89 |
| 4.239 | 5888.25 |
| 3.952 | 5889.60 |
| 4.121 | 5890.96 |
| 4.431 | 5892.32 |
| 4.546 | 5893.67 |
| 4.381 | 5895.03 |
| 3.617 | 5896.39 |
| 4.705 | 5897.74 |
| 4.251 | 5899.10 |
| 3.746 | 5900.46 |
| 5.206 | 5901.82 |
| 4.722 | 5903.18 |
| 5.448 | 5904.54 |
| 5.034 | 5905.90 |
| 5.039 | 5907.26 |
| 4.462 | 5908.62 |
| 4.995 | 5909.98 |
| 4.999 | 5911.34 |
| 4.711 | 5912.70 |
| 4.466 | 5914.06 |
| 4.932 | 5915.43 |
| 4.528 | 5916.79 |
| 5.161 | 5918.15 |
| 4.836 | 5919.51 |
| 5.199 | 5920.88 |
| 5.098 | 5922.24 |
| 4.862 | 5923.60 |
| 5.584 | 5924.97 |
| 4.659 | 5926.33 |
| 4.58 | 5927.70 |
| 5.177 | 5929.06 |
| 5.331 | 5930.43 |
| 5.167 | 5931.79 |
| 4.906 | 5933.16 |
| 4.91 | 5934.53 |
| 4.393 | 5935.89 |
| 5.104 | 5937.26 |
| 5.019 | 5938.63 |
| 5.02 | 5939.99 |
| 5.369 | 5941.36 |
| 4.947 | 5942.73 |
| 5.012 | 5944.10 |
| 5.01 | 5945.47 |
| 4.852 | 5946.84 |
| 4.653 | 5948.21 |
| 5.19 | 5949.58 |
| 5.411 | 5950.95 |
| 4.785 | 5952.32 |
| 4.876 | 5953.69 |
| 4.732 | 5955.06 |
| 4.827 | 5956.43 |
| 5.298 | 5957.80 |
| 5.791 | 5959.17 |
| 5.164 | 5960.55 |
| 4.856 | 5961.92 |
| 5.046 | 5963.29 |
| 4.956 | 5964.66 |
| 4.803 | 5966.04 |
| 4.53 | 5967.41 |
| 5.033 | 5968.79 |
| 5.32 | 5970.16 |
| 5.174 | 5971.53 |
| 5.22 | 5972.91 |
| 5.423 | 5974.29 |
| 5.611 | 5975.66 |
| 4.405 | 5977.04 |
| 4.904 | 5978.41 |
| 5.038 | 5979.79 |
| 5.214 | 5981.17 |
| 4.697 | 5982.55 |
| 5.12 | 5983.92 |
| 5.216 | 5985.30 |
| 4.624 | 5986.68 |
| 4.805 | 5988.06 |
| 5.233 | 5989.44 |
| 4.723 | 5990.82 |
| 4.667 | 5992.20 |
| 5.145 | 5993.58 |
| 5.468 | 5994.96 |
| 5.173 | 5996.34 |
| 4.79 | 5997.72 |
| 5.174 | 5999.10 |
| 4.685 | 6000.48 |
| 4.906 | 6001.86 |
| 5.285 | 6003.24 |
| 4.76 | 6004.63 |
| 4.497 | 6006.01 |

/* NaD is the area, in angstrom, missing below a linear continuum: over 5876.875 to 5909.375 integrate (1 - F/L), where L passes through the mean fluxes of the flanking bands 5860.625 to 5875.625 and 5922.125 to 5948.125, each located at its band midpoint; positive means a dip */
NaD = 2.8 angstrom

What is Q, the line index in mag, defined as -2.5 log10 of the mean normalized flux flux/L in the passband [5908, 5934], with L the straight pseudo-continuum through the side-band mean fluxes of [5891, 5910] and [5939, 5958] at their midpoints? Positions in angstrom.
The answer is -0.04 mag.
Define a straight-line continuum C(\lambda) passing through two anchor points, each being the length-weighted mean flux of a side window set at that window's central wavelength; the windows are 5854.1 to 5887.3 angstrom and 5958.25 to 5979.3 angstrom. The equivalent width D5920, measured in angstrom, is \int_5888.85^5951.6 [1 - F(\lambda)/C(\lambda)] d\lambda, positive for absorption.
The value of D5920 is 2.90 angstrom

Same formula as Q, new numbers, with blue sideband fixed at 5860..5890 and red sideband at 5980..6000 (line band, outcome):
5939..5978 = -0.01 mag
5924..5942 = -0.01 mag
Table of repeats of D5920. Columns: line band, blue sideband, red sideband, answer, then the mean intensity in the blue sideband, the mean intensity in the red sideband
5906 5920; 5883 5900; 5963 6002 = -0.8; 4.41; 5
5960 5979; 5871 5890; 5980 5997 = -0.2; 4.91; 5.01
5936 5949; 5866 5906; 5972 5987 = -0.1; 4.76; 5.05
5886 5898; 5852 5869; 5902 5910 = 1.7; 4.99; 4.96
